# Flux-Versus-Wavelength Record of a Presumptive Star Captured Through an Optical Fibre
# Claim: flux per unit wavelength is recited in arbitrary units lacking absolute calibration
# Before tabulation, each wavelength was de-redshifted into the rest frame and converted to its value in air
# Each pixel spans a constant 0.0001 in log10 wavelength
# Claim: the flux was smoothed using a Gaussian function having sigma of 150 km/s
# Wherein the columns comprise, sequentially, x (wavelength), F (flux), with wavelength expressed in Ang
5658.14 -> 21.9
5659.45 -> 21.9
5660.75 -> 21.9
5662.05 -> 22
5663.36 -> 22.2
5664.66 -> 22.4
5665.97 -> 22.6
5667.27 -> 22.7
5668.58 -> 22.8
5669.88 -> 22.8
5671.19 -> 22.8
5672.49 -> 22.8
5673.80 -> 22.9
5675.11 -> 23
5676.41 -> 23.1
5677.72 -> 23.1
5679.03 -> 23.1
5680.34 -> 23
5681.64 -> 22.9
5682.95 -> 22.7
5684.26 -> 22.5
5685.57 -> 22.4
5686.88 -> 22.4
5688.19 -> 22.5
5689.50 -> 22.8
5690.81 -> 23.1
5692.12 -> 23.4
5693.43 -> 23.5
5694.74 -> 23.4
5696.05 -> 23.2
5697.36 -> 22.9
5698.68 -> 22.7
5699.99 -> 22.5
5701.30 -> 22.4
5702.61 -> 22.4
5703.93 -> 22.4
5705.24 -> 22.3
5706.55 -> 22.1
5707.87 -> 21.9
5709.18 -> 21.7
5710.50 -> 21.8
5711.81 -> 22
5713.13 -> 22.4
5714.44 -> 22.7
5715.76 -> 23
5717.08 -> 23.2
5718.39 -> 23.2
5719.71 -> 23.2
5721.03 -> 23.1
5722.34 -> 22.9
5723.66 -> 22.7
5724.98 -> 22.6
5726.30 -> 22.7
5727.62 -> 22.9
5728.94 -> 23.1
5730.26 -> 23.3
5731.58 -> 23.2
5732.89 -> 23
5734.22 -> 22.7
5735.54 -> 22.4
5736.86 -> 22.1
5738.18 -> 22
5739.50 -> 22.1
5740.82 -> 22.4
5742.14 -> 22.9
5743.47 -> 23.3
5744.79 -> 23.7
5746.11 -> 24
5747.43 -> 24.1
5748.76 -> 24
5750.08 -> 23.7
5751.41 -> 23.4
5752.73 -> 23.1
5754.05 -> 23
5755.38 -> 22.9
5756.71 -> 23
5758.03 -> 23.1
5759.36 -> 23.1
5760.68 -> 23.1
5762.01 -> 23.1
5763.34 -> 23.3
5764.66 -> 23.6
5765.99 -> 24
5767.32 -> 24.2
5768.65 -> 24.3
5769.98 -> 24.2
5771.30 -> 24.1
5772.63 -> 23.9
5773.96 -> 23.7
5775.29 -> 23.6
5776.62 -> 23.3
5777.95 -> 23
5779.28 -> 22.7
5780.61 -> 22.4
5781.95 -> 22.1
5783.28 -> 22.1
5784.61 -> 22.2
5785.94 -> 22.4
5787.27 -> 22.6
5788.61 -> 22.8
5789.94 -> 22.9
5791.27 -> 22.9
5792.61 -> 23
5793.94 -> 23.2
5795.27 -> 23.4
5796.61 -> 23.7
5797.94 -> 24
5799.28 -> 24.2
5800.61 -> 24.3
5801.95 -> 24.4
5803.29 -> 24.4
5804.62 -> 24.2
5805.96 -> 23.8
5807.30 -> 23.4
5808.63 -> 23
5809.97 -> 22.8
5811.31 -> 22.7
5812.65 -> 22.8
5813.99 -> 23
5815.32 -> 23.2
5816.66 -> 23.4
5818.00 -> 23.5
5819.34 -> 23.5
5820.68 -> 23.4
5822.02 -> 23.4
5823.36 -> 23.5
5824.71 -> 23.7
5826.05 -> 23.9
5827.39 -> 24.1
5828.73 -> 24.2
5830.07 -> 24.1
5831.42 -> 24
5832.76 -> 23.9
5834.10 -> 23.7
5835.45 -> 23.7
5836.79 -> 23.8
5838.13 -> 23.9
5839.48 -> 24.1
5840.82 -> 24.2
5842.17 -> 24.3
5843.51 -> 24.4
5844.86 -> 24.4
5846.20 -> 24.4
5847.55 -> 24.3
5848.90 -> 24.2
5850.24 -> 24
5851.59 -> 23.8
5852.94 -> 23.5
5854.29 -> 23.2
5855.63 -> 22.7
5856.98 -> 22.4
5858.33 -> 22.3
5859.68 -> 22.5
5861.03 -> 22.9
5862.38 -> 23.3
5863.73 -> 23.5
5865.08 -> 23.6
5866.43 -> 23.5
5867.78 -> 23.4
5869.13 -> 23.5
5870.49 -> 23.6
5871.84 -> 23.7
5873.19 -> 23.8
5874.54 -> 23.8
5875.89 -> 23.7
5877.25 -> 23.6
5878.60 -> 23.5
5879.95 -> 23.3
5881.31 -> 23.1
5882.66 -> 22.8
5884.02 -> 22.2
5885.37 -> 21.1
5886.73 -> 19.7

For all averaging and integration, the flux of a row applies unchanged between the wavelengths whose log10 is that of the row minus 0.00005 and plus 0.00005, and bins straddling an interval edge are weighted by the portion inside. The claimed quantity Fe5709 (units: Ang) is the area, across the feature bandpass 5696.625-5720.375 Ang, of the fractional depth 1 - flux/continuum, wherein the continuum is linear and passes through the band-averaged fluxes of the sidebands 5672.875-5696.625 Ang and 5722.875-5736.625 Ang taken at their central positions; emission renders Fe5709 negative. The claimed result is 0.4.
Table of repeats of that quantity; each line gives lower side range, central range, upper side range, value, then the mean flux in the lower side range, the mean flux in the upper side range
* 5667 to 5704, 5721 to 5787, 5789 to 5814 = 0.3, 22.8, 23.5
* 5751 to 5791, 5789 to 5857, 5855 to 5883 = -1.3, 23.2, 23.3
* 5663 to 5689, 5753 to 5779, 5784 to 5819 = -0.4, 22.7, 23.3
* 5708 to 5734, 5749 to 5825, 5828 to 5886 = -0.7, 22.8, 23.5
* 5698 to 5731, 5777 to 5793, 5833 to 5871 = 0.4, 22.6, 23.6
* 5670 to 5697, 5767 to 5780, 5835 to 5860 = -0.2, 22.9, 23.7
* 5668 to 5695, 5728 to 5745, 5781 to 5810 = 0.2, 22.9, 23.3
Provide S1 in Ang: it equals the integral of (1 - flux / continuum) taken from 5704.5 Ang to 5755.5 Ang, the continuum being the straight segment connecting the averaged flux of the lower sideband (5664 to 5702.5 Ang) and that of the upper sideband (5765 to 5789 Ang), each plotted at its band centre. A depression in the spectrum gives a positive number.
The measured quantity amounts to 0.4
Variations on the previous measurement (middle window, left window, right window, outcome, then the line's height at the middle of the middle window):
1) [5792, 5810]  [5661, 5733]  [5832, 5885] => -0.4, 23.3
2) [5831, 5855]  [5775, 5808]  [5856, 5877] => -0.7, 23.3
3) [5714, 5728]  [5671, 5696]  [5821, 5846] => 0.2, 23.2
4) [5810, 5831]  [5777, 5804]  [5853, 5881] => -0.3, 23.2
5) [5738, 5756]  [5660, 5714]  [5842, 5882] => -0.2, 22.9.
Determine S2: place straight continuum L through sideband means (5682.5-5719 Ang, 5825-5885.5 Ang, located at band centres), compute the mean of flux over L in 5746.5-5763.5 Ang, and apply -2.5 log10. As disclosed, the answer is -0.02 mag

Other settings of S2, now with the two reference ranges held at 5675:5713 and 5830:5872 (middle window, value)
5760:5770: -0.03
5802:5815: 0.00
